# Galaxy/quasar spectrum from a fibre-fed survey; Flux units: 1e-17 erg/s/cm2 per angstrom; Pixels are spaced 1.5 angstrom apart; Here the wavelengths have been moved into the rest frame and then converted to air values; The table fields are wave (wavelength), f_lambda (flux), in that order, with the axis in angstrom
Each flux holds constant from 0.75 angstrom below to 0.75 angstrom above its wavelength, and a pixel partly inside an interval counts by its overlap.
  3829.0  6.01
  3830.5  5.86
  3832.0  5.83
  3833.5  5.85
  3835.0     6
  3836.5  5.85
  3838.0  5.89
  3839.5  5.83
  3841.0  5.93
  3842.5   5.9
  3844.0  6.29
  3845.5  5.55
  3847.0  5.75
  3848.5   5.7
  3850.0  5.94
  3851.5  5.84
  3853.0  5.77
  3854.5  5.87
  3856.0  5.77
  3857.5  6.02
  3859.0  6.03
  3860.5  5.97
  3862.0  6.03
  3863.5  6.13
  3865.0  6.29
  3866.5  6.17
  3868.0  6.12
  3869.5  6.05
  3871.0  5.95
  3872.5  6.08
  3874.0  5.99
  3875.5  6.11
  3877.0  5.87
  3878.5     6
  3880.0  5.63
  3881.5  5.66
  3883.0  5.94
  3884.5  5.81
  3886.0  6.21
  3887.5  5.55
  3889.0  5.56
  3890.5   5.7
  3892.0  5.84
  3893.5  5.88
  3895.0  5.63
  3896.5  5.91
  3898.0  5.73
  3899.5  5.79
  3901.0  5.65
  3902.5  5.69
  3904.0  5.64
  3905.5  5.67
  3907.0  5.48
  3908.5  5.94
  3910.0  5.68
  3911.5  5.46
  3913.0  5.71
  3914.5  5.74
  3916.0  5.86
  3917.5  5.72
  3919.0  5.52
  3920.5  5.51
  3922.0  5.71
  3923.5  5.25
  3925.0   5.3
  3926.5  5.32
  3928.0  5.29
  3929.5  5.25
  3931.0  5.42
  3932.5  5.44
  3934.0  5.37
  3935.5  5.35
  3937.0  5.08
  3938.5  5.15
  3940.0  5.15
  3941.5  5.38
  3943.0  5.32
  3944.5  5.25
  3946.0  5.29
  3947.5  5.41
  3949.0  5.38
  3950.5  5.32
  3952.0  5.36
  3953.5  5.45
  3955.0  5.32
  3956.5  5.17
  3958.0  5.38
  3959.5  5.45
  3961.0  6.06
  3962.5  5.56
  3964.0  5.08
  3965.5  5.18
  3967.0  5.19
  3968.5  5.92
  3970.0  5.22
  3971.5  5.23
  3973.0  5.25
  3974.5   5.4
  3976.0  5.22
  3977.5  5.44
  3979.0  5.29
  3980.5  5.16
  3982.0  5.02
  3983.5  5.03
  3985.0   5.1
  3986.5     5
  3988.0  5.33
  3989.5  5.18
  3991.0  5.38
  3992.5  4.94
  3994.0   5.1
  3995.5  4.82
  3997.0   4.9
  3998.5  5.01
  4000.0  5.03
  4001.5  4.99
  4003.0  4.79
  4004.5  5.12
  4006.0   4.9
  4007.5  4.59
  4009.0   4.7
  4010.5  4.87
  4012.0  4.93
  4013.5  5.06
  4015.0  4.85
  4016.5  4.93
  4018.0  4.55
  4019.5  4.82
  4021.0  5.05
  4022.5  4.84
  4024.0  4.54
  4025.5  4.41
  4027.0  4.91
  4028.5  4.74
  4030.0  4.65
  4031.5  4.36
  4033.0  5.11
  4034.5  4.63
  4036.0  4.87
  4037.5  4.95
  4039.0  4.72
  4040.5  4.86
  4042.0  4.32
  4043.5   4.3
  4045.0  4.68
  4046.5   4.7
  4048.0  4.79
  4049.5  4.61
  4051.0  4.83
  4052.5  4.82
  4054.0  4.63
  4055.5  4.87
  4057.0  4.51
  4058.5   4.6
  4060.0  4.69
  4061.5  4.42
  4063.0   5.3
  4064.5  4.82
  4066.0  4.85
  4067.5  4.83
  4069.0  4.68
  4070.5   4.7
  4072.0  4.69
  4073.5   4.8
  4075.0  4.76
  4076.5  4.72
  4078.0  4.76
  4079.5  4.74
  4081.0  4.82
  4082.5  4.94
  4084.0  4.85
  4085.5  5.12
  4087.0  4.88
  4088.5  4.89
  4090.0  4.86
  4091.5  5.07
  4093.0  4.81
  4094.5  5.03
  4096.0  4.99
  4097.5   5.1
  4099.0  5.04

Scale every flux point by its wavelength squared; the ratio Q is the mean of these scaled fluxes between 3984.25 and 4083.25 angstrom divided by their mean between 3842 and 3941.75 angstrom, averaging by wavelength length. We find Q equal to 0.9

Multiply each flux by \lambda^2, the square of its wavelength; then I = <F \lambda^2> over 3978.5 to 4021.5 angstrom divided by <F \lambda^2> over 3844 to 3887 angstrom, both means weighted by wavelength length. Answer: 0.90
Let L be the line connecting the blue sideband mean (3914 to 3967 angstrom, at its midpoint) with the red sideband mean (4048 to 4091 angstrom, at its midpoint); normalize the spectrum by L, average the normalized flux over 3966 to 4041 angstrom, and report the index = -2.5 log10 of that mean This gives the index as 0.026 mag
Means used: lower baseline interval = 5.39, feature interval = 4.98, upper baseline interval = 4.79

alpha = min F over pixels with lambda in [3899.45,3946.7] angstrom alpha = 5.08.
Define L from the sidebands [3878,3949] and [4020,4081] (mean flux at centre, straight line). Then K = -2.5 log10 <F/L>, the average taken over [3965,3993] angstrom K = -0.02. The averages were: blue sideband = 5.57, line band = 5.24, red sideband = 4.73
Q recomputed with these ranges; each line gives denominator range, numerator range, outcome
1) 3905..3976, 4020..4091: 0.93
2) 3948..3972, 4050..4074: 0.93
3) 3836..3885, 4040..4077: 0.88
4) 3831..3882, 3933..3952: 0.93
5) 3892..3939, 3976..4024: 0.94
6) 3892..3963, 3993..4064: 0.91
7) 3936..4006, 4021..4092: 0.95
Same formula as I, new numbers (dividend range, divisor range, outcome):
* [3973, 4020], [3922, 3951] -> 0.97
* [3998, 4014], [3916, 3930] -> 0.94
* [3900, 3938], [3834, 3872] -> 0.96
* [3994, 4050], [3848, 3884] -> 0.87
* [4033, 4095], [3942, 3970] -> 0.94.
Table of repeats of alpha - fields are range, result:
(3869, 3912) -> 5.46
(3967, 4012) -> 4.59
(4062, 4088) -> 4.68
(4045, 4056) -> 4.61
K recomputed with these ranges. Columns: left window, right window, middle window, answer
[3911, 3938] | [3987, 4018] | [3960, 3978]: -0.045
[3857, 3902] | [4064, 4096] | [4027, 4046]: 0.085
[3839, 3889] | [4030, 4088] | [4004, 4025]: 0.041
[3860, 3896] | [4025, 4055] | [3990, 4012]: 0.012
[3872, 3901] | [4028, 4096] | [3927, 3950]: 0.043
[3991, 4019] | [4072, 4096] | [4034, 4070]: 0.037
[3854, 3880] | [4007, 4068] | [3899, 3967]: 0.014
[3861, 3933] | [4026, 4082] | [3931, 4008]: 0.010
